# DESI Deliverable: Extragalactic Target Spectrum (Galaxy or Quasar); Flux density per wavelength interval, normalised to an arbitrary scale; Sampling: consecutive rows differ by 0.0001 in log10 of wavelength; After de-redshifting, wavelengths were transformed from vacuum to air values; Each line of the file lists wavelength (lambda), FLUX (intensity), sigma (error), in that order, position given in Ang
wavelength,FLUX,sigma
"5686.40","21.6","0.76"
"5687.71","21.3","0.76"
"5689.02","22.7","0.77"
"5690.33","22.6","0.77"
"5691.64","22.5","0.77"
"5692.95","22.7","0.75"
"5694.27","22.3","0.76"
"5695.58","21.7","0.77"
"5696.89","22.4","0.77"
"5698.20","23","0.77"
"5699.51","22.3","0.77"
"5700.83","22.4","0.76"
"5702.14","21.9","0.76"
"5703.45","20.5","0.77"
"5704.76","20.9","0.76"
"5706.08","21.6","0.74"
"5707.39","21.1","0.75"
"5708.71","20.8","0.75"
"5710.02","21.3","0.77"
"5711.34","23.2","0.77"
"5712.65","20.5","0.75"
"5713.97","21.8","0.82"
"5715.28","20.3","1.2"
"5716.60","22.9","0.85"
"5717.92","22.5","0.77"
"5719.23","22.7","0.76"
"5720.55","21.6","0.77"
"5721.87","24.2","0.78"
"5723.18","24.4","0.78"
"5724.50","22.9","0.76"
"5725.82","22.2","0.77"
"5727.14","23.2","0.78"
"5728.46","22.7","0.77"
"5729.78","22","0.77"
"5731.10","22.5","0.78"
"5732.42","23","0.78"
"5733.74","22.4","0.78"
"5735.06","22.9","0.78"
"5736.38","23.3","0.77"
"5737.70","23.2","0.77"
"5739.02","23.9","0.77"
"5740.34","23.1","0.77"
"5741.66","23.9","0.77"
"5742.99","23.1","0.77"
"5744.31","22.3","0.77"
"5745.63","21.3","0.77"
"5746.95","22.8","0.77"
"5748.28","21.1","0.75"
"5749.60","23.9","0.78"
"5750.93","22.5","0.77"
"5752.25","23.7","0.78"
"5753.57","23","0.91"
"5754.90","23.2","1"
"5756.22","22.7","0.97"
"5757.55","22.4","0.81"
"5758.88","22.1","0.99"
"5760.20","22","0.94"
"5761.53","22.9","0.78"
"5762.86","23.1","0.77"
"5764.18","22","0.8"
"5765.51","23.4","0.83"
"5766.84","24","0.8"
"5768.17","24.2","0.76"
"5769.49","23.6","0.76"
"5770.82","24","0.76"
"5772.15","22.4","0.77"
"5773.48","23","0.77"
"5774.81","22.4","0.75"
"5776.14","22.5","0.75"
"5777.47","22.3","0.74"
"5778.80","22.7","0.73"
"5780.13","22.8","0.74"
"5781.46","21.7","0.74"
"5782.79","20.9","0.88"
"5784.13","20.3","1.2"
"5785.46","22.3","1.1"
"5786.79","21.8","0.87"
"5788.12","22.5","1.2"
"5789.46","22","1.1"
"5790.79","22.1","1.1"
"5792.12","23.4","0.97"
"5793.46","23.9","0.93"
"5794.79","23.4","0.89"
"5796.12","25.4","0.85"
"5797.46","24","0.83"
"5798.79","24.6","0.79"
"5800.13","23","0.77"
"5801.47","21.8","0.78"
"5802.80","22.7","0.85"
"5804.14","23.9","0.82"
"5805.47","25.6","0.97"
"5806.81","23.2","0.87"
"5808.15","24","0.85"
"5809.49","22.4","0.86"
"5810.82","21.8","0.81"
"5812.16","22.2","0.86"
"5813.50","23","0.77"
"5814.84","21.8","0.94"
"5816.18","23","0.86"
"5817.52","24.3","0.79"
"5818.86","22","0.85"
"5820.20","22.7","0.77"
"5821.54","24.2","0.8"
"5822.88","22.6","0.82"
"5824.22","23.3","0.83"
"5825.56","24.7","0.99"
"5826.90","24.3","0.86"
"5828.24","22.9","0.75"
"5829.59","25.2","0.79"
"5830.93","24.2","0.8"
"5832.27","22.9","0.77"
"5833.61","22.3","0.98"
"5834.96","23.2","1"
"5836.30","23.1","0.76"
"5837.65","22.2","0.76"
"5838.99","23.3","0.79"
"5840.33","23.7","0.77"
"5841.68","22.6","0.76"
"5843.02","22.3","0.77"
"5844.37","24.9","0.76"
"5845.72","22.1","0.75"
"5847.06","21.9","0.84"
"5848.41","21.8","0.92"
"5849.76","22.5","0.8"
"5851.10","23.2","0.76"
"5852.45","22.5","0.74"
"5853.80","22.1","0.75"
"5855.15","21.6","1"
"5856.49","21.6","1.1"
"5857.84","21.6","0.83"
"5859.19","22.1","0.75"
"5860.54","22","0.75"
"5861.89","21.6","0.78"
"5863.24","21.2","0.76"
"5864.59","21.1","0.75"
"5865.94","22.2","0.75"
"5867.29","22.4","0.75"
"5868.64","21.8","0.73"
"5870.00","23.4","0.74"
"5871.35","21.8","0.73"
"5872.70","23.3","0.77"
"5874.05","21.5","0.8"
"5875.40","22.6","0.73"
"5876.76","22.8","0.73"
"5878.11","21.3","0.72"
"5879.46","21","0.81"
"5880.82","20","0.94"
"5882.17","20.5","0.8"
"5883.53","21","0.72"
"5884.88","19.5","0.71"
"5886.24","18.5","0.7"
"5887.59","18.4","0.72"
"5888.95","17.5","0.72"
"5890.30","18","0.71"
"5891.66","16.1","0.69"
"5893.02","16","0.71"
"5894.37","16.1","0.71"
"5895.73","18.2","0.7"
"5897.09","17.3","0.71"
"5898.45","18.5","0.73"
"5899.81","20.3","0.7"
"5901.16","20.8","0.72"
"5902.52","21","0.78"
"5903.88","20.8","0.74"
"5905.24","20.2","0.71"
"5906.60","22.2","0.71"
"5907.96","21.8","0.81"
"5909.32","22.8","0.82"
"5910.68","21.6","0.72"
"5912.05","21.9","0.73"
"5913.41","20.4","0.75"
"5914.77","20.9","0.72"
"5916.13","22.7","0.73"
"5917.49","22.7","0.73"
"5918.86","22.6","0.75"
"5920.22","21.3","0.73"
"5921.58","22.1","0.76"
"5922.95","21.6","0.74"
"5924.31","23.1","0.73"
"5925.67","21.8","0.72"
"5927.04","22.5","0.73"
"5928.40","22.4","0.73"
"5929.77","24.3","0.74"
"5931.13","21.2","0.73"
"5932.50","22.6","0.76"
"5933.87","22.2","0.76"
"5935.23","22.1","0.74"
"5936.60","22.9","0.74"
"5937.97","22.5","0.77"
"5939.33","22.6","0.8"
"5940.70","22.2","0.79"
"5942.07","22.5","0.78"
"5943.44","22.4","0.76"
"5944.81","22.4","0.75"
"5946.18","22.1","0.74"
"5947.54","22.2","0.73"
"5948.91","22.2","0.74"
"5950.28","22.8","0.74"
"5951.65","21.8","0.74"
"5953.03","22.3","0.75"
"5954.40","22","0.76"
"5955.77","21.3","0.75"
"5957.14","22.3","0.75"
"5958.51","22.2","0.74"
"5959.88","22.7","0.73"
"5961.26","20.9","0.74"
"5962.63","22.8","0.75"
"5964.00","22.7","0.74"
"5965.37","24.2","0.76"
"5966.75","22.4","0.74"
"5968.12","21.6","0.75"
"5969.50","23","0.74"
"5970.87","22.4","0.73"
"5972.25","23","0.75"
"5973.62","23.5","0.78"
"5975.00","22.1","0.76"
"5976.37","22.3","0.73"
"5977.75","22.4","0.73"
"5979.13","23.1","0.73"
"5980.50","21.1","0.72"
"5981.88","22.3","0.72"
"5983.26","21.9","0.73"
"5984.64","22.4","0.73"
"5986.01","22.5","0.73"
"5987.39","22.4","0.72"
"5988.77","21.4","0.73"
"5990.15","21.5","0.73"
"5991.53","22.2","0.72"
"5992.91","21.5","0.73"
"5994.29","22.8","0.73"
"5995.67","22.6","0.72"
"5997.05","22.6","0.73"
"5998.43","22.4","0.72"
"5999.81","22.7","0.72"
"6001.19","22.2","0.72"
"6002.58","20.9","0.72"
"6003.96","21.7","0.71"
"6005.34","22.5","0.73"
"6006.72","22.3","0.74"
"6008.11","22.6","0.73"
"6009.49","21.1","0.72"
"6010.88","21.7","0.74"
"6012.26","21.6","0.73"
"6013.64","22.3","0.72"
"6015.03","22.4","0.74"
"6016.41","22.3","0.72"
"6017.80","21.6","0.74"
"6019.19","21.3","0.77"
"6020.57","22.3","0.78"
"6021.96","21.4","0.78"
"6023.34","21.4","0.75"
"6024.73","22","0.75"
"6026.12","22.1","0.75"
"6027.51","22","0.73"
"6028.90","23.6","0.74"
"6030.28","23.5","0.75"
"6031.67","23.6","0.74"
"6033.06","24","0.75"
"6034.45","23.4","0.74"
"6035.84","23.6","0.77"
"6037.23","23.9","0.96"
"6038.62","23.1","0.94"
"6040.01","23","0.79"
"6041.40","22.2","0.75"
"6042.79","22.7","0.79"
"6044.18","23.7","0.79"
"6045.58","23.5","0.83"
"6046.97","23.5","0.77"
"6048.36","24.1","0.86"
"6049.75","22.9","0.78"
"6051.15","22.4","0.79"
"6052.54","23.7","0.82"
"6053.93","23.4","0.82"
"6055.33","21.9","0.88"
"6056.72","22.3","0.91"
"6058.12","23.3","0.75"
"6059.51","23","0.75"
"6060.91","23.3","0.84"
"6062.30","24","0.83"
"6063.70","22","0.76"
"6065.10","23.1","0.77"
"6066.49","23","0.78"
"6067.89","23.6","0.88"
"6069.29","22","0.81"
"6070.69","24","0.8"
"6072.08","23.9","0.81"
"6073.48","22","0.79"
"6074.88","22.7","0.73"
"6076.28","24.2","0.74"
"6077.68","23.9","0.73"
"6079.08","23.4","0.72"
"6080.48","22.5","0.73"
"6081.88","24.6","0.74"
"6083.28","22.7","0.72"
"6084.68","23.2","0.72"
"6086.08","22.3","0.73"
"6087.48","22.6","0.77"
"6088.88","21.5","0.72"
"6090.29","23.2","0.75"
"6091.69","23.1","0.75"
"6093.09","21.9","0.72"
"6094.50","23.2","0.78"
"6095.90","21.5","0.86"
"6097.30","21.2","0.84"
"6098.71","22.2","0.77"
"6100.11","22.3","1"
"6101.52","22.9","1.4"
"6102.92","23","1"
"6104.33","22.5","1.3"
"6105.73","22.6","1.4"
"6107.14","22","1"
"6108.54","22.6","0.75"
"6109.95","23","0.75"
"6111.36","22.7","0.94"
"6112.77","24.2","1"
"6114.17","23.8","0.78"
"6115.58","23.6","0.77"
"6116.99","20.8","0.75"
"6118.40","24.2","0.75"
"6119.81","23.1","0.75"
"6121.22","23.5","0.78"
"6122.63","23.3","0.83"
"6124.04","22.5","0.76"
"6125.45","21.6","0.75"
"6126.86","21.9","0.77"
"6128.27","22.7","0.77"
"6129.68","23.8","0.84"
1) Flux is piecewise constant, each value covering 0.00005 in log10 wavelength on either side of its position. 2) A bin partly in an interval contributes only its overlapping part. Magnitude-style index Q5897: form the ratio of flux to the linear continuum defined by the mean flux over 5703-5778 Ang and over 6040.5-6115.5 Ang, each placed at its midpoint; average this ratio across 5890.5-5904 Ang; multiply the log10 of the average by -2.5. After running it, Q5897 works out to 0.23 mag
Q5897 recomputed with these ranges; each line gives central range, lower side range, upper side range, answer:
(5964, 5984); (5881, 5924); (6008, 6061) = -0.05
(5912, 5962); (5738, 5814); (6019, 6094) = 0.04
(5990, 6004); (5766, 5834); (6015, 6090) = 0.04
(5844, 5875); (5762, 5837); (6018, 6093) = 0.04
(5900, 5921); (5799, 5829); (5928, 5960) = 0.05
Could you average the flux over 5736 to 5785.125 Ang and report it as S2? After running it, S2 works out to 22.7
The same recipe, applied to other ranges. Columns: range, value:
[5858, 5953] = 21.3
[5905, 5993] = 22.2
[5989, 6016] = 22.1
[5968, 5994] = 22.3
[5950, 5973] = 22.4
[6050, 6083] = 23.1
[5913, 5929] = 22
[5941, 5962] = 22.1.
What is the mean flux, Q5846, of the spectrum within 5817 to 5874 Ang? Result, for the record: 22.7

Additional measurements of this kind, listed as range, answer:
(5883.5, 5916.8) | 19.7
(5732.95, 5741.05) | 23.2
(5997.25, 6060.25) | 22.6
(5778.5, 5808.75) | 23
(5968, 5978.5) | 22.6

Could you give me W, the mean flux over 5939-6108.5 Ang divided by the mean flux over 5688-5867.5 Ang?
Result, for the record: 1.00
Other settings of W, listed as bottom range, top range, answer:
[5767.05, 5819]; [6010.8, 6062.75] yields 1.00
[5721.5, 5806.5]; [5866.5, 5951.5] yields 0.93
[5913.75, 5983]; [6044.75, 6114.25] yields 1.03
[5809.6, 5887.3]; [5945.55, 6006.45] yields 1.00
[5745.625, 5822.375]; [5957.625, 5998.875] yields 0.98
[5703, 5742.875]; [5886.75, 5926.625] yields 0.91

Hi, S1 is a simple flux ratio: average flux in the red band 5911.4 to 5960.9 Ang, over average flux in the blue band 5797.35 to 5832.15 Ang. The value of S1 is 1.0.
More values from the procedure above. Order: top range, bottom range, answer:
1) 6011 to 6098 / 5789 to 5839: 0.98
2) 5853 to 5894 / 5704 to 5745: 0.93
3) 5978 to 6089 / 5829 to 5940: 1.05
